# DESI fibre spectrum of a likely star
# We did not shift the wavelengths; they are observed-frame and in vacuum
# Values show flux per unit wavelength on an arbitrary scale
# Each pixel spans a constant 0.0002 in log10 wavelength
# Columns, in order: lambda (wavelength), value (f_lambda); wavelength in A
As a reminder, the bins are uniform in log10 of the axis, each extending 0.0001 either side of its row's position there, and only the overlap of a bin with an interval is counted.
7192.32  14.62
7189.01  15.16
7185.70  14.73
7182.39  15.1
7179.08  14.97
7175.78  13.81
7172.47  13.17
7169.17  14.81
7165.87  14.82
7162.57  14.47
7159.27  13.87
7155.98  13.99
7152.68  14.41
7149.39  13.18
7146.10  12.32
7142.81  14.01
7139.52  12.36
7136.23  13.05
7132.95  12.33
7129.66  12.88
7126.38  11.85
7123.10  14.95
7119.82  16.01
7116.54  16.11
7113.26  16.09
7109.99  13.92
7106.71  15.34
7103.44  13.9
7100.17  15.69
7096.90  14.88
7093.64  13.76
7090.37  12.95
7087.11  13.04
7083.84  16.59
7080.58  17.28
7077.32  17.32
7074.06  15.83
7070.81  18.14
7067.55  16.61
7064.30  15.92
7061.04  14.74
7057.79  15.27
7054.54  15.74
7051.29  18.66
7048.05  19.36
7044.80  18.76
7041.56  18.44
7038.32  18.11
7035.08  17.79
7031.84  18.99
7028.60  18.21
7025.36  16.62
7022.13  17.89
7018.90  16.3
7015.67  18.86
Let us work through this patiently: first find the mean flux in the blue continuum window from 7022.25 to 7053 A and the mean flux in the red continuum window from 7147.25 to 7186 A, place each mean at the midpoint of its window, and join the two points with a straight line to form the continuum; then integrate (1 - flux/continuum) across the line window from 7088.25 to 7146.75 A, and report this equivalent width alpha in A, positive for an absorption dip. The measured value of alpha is 6.5 A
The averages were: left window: 18.3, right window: 14.2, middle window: 14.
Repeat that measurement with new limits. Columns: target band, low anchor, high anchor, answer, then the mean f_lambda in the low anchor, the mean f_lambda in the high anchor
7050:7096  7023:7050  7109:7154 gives 2.12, 18.3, 13.8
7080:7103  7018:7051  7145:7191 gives 2.42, 18.1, 14.2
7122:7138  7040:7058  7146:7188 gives 2.53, 17.9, 14.2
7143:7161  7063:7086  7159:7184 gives 1.54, 16.7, 14.4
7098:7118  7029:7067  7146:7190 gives 0.86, 17.4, 14.3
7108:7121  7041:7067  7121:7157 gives -1.08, 17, 13.2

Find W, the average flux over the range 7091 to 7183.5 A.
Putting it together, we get 14.1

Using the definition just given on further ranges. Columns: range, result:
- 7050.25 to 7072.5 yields 16.4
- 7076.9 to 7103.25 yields 15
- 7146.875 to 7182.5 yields 14.2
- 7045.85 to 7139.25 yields 15.3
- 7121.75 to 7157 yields 13.2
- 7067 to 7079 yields 17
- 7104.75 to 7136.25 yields 14.3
